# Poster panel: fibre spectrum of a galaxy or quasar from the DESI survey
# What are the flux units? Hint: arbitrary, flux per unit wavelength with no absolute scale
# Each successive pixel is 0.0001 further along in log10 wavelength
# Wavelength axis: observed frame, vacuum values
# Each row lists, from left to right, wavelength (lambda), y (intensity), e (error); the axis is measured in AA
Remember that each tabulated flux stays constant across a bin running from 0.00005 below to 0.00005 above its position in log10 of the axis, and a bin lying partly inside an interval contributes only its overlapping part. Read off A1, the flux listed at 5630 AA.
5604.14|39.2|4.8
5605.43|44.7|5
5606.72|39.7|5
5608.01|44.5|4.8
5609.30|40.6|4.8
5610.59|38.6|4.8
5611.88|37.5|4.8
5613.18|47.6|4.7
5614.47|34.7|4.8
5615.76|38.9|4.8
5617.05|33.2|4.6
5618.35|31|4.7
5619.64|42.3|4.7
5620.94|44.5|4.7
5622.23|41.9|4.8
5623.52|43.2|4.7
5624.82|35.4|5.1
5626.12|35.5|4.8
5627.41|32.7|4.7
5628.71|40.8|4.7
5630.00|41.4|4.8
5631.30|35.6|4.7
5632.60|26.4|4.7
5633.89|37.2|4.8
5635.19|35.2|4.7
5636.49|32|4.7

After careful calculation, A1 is 41.4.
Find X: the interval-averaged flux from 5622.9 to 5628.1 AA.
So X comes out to 36.6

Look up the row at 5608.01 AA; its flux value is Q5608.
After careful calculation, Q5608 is 44.5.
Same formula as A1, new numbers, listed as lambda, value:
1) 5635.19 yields 35.2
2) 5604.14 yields 39.2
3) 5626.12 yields 35.5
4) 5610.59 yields 38.6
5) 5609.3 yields 40.6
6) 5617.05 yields 33.2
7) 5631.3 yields 35.6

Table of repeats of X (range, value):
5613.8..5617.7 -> 35.7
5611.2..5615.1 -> 39.9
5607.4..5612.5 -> 40.3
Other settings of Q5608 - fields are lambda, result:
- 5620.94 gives 44.5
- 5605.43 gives 44.7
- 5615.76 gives 38.9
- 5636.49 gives 32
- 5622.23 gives 41.9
